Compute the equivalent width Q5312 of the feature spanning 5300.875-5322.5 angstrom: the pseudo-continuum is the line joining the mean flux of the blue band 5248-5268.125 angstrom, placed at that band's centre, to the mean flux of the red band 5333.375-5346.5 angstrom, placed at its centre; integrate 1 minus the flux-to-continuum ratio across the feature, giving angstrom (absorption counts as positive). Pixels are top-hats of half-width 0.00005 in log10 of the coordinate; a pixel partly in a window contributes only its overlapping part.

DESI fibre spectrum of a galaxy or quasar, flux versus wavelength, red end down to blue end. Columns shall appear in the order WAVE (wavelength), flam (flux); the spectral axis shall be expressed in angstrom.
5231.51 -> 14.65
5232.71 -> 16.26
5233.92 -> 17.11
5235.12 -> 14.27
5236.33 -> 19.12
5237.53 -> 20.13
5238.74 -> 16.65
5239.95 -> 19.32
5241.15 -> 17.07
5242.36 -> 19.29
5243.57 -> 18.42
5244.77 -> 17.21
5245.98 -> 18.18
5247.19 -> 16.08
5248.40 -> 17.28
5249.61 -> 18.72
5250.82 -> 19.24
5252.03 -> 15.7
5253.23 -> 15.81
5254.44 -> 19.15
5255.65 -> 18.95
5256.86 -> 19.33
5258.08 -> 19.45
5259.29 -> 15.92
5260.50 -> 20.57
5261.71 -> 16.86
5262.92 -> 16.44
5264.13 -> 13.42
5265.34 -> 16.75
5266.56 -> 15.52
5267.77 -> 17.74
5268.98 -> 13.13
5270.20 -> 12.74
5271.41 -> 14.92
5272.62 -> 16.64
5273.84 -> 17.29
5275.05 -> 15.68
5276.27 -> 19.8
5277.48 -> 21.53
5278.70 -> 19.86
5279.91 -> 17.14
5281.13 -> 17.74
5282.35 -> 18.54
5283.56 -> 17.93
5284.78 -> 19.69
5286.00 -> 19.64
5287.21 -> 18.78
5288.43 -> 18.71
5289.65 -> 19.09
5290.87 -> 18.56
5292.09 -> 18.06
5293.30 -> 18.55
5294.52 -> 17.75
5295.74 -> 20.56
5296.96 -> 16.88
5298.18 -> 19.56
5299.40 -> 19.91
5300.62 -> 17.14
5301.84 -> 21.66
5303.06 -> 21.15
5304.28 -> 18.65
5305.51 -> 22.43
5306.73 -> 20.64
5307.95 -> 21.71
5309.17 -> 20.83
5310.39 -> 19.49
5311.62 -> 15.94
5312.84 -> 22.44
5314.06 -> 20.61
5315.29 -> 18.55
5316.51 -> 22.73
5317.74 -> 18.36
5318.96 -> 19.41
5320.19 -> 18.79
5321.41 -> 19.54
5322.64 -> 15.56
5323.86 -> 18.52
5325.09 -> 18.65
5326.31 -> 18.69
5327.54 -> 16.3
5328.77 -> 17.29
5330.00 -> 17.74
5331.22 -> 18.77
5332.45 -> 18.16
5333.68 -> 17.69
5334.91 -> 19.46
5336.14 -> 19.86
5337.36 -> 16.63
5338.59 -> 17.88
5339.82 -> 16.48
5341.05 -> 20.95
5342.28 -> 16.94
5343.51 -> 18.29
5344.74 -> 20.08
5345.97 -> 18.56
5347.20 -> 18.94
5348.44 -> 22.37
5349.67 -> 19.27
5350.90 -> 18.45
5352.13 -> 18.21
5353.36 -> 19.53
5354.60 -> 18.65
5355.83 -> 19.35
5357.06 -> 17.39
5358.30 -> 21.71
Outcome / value -2.28 angstrom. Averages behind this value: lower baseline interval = 17.5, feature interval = 20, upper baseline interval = 18.5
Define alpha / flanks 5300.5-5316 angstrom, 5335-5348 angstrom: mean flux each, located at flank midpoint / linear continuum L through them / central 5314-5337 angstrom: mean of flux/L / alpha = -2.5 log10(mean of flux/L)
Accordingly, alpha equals 0.043 mag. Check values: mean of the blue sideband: 20.2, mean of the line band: 18.6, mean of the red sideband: 18.6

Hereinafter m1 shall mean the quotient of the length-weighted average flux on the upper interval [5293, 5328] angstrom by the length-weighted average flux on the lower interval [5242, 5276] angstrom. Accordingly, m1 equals 1.14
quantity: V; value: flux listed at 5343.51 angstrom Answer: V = 18.29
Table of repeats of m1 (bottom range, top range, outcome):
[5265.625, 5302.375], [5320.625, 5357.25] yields 1.03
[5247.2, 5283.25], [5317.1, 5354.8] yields 1.07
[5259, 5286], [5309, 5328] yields 1.11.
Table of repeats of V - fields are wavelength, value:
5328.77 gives 17.29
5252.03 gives 15.7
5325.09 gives 18.65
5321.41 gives 19.54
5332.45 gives 18.16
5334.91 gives 19.46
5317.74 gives 18.36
